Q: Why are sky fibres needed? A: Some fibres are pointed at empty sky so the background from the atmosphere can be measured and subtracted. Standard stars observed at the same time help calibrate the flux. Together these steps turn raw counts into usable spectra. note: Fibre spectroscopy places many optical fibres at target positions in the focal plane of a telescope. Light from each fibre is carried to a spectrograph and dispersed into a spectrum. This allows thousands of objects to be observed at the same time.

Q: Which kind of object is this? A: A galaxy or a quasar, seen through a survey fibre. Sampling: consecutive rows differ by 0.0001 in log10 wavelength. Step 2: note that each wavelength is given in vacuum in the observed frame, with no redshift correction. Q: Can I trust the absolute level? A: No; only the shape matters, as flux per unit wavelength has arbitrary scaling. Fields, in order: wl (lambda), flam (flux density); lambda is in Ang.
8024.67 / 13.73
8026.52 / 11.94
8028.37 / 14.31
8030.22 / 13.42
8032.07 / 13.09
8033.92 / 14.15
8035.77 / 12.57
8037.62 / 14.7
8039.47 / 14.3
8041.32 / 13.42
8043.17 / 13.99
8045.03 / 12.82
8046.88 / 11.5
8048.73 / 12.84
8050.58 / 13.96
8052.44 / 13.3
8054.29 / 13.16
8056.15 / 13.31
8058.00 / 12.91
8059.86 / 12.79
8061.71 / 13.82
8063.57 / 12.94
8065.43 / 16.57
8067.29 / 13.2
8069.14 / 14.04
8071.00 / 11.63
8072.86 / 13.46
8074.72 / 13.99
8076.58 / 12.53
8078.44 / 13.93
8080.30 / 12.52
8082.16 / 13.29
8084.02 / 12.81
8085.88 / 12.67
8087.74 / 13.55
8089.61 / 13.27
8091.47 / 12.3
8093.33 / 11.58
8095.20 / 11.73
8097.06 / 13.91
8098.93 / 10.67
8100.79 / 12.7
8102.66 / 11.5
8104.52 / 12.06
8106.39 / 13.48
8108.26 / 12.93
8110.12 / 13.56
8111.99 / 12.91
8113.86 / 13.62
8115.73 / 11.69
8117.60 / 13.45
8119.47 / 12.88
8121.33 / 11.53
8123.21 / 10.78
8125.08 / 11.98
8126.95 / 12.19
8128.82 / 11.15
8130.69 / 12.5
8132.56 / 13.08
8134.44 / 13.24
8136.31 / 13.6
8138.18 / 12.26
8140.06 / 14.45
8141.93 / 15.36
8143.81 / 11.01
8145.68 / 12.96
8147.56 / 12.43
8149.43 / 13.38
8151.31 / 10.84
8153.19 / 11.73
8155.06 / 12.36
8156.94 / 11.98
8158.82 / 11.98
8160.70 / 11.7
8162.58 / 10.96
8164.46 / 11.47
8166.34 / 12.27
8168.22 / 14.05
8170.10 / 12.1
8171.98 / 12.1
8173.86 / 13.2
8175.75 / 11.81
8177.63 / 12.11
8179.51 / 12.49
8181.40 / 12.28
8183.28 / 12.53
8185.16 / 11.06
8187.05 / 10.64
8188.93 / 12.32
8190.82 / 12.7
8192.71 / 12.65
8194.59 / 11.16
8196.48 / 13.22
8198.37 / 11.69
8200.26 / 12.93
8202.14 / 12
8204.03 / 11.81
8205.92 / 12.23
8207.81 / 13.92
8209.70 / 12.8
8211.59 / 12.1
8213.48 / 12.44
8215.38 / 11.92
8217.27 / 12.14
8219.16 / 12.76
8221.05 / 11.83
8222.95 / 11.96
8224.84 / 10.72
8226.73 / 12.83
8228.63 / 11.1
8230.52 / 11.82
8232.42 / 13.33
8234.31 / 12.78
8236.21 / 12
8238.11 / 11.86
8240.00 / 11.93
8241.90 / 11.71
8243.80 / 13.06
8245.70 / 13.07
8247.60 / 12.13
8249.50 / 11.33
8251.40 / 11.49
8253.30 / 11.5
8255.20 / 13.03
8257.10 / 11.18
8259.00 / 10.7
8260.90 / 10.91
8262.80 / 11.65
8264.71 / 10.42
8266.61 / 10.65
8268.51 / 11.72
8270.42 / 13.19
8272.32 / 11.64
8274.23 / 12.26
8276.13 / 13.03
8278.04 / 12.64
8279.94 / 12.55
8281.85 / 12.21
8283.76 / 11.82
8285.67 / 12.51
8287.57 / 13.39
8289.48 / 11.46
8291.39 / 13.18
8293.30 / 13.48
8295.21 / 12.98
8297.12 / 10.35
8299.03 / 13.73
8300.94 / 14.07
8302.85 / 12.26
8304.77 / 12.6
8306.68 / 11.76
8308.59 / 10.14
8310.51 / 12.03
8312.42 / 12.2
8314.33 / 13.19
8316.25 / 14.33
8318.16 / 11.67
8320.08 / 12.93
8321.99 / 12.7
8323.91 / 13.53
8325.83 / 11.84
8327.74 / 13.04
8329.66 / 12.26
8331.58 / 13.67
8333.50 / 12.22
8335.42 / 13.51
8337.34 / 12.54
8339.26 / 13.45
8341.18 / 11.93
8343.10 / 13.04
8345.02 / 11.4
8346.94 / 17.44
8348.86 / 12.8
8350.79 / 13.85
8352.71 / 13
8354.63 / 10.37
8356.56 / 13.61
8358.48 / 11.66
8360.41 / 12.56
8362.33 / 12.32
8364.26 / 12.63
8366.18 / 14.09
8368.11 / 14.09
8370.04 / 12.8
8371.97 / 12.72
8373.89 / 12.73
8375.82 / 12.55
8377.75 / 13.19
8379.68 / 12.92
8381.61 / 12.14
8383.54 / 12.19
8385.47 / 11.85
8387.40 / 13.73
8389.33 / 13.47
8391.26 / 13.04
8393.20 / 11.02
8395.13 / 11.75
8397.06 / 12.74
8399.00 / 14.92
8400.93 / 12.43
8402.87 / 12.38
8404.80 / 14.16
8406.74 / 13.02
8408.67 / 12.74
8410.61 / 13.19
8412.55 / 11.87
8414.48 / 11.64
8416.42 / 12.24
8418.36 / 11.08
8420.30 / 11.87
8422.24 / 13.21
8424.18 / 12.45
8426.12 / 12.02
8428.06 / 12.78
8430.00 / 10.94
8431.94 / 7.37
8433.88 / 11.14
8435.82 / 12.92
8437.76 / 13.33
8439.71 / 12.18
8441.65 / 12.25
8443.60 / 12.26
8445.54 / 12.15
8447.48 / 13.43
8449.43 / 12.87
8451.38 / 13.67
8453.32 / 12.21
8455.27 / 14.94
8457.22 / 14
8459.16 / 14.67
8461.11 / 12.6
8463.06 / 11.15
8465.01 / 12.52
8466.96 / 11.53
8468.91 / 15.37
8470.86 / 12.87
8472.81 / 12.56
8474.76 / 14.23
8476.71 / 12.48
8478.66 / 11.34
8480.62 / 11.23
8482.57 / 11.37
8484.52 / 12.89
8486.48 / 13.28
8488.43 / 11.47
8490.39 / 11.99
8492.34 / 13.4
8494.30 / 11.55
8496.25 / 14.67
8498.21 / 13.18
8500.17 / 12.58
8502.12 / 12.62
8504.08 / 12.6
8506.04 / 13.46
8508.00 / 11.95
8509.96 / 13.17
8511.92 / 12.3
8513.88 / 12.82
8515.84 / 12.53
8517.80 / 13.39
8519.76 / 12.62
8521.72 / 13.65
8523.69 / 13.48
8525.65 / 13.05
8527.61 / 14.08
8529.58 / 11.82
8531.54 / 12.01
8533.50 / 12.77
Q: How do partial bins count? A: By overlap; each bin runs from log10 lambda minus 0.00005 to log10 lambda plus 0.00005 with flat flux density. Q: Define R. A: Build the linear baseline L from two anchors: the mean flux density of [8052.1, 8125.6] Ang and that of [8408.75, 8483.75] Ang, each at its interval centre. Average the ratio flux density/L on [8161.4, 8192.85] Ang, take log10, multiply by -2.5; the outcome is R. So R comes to 0.05 mag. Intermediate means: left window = 12.9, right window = 12.4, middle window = 12.1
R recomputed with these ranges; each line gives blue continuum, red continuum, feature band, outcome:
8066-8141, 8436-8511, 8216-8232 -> 0.07 mag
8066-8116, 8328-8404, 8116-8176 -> 0.04 mag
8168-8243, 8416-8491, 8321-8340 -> -0.05 mag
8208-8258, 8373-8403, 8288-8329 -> -0.01 mag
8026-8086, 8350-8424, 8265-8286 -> 0.07 mag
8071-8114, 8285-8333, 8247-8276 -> 0.09 mag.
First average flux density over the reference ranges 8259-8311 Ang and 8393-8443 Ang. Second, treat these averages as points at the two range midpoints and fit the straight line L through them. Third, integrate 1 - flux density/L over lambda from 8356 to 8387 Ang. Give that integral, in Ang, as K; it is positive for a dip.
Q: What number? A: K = -1.4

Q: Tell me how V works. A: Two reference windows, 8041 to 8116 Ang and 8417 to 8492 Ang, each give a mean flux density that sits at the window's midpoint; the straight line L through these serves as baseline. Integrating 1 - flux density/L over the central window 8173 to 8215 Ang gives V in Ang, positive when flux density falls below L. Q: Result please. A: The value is 1.8 Ang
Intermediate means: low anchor 13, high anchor 12.4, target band 12.3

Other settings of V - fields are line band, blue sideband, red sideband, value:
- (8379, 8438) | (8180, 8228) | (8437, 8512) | 1.44 Ang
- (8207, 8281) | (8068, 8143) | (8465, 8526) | 4.14 Ang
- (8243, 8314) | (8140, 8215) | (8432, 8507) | 1.79 Ang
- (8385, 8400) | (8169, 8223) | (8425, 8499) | -0.45 Ang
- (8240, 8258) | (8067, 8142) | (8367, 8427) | 0.92 Ang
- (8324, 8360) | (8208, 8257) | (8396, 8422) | -1.21 Ang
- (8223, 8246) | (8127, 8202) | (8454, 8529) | 0.57 Ang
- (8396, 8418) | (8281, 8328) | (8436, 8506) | -0.18 Ang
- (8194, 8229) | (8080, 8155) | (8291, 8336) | 1.10 Ang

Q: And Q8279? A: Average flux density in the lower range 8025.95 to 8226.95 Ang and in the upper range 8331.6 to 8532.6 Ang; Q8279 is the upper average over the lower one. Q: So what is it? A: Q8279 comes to 1.00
